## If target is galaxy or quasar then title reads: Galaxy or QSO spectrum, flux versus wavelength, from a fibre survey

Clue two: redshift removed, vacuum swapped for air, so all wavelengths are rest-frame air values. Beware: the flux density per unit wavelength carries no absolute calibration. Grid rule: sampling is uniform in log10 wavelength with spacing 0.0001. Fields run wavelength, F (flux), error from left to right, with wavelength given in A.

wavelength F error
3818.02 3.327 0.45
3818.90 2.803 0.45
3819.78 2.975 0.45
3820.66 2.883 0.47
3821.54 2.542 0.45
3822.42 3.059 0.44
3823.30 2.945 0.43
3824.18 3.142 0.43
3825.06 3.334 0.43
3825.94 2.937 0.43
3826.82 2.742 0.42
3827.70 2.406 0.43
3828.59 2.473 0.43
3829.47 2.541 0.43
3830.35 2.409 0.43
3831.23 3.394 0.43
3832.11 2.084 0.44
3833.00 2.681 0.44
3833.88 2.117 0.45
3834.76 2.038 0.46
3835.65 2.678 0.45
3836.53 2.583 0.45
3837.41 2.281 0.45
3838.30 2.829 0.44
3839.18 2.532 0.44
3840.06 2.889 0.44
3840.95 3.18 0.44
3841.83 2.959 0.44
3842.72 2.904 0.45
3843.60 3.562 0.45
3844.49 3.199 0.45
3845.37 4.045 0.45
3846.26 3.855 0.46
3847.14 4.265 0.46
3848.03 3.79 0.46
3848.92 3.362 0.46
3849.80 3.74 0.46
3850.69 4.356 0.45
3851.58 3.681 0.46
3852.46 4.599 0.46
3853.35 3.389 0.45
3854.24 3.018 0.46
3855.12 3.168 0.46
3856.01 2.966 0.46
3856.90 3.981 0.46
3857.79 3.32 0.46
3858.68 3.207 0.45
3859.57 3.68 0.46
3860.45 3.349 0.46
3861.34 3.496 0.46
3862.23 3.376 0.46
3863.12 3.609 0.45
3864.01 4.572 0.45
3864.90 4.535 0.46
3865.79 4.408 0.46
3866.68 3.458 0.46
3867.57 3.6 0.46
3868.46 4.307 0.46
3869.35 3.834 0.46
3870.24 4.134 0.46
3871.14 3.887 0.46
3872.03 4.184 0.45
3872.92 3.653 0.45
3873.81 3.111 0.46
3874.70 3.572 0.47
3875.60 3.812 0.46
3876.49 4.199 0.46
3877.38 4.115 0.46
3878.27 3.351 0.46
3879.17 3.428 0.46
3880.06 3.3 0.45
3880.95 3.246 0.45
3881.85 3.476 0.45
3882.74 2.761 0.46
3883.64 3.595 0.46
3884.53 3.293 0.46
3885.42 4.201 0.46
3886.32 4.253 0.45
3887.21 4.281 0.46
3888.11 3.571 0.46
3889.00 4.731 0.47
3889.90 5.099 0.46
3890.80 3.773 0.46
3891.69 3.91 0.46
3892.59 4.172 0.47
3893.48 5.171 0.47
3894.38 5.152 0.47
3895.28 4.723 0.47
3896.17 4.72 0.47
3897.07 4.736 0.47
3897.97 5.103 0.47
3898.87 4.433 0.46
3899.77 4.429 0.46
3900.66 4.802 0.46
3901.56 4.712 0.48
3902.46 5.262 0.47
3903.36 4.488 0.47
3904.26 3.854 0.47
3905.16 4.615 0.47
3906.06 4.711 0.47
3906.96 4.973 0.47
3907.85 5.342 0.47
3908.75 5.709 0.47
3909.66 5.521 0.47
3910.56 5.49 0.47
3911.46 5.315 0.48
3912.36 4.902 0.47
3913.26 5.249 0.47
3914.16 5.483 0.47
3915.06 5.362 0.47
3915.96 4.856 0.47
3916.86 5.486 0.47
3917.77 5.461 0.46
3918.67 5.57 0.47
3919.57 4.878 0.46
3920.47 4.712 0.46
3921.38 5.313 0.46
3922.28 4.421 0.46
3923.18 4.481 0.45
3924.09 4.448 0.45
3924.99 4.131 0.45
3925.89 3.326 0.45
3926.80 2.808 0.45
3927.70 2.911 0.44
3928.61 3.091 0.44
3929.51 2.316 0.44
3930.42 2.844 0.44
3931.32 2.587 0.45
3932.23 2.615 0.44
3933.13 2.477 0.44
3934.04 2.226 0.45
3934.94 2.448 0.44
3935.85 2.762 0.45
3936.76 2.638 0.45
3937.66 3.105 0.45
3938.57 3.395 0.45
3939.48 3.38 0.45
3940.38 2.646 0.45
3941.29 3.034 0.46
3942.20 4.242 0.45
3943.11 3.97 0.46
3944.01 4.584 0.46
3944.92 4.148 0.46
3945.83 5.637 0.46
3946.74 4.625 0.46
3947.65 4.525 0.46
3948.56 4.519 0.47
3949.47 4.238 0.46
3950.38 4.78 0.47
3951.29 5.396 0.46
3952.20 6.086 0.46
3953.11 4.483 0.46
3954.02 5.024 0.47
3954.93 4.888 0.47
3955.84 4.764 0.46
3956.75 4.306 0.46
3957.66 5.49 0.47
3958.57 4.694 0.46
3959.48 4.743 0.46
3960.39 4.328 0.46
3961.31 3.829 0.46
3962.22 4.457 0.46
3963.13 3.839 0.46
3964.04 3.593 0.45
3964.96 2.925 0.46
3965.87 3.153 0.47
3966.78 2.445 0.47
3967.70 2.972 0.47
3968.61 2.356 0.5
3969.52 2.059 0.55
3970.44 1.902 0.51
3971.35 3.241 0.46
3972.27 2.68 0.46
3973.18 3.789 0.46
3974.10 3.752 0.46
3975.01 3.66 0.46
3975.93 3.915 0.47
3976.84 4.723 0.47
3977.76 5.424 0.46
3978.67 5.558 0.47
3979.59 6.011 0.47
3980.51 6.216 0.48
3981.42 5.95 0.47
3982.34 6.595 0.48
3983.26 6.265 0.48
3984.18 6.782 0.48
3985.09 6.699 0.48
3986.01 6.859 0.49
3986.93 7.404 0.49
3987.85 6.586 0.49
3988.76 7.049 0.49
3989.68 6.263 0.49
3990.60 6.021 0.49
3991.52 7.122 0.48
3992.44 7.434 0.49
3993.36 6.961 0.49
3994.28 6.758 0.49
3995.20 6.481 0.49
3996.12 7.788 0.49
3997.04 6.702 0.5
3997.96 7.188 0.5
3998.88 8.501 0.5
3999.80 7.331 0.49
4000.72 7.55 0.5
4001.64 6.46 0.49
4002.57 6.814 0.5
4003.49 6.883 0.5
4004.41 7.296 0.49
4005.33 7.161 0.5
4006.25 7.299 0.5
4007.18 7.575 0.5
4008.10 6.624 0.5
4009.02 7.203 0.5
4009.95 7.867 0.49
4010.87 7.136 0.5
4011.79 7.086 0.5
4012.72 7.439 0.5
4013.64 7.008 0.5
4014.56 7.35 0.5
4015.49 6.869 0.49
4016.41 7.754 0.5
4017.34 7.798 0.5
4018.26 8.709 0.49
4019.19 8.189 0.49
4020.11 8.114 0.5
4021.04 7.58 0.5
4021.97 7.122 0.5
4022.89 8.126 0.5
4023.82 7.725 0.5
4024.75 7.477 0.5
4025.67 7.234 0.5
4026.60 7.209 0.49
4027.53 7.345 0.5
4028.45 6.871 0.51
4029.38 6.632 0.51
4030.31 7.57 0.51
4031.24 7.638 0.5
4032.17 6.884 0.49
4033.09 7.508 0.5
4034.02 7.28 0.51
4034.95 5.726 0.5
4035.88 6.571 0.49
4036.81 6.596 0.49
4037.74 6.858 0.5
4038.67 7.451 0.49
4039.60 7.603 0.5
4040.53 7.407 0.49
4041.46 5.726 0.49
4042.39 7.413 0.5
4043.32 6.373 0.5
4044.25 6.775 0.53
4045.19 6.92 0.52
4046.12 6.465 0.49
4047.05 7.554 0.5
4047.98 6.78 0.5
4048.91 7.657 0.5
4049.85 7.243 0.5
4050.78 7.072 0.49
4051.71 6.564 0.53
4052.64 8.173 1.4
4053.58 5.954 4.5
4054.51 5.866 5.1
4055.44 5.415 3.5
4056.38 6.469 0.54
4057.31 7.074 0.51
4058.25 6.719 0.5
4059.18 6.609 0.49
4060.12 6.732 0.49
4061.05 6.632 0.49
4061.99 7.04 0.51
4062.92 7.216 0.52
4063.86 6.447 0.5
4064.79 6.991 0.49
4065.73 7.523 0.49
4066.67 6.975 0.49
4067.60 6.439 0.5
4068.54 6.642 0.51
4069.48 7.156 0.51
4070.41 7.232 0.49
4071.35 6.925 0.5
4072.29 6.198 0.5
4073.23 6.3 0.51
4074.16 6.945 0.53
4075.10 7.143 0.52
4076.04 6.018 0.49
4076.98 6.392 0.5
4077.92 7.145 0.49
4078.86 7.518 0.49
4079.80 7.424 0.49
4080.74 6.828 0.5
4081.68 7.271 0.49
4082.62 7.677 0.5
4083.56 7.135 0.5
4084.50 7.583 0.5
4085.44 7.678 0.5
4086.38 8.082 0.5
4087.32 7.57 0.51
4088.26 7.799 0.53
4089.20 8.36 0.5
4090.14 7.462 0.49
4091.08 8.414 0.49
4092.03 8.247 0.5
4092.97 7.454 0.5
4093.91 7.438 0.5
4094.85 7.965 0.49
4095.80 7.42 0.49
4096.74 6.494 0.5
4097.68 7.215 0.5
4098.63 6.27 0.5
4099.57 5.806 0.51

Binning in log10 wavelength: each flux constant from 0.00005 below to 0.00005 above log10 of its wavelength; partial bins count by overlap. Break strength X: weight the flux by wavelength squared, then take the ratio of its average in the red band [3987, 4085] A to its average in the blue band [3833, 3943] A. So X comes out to 2.0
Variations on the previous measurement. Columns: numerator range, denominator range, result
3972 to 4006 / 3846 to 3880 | 1.80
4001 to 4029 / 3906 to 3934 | 1.77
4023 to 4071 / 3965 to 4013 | 1.20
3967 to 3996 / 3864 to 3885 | 1.52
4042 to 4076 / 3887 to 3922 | 1.51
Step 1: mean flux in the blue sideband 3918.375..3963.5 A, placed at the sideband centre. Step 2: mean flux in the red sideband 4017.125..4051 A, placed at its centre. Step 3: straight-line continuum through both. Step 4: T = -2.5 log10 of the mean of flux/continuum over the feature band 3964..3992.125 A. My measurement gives 0.10 mag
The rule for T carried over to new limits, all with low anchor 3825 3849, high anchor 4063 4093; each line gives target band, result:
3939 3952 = 0.13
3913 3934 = 0.09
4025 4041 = -0.11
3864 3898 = -0.09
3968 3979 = 0.45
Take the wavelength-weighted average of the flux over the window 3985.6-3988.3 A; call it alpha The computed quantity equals 6.94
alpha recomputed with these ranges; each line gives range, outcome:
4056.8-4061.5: 6.75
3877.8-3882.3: 3.36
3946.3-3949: 4.55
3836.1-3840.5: 2.63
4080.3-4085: 7.31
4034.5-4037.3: 6.3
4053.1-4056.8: 5.91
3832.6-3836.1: 2.38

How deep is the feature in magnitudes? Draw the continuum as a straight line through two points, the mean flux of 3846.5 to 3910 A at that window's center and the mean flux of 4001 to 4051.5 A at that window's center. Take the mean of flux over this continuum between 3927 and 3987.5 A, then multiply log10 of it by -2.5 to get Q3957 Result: 0.36 mag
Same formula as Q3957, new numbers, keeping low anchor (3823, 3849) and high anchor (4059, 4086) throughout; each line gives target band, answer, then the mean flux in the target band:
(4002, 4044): -0.184 mag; 7.24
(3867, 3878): -0.088 mag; 3.85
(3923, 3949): 0.329 mag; 3.43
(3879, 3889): 0.034 mag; 3.64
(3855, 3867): -0.094 mag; 3.67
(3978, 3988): -0.179 mag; 6.42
